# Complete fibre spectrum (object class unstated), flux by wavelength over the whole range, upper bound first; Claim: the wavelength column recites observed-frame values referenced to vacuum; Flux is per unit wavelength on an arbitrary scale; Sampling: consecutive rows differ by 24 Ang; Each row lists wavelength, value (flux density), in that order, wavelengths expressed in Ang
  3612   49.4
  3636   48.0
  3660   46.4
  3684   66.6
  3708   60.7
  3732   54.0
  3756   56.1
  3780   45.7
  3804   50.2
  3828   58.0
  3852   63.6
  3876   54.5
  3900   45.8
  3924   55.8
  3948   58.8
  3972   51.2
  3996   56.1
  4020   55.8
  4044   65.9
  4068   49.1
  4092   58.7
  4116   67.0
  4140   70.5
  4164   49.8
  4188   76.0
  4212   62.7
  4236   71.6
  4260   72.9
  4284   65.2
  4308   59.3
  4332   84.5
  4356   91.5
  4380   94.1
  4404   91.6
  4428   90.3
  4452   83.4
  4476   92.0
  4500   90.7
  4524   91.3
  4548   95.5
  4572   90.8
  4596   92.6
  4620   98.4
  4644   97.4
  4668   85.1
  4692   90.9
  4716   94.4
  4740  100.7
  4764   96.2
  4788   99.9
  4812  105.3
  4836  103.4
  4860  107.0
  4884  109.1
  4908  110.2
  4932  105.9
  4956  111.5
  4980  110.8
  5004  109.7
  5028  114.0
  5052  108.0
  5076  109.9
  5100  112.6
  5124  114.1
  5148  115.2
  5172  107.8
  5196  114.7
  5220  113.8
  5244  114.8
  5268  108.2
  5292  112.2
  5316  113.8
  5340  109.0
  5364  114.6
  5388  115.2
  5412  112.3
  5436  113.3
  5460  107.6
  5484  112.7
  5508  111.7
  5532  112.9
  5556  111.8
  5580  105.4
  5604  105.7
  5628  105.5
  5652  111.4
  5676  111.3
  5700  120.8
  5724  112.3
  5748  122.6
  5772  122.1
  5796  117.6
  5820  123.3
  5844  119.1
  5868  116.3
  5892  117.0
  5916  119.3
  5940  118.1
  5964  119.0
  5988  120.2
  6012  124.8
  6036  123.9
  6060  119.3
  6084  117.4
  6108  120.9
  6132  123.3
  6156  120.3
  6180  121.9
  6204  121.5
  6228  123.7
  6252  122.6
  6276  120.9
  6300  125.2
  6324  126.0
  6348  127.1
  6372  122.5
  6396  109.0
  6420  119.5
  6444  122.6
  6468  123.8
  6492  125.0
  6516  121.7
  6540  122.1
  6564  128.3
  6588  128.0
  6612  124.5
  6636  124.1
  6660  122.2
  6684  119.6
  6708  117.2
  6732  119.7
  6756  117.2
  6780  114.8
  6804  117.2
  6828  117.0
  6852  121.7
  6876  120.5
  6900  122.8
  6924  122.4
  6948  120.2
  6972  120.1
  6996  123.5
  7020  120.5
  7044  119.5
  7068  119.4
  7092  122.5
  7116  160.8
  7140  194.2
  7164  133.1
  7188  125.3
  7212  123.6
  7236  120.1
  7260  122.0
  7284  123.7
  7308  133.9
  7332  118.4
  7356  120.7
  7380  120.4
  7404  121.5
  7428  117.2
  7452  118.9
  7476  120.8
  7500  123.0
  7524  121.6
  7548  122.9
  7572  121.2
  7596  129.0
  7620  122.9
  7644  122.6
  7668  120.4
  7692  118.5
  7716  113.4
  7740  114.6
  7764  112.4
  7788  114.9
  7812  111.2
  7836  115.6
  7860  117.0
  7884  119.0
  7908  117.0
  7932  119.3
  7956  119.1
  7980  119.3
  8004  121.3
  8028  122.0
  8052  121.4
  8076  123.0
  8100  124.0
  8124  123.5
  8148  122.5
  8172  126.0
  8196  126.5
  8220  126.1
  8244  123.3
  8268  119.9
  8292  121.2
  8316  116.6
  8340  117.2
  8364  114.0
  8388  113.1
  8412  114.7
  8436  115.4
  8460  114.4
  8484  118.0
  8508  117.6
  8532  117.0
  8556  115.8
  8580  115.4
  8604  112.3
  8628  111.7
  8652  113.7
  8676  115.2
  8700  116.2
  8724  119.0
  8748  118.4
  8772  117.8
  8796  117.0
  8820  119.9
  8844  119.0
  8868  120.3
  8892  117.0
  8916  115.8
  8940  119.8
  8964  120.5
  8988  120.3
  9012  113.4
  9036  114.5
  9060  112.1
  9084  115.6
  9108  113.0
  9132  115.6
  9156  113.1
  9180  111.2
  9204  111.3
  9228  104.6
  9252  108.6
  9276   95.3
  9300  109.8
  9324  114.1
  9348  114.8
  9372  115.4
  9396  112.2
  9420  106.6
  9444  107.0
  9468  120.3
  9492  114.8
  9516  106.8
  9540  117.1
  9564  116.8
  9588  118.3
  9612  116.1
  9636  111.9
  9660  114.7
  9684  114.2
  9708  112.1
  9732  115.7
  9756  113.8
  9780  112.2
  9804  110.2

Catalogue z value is 0.09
